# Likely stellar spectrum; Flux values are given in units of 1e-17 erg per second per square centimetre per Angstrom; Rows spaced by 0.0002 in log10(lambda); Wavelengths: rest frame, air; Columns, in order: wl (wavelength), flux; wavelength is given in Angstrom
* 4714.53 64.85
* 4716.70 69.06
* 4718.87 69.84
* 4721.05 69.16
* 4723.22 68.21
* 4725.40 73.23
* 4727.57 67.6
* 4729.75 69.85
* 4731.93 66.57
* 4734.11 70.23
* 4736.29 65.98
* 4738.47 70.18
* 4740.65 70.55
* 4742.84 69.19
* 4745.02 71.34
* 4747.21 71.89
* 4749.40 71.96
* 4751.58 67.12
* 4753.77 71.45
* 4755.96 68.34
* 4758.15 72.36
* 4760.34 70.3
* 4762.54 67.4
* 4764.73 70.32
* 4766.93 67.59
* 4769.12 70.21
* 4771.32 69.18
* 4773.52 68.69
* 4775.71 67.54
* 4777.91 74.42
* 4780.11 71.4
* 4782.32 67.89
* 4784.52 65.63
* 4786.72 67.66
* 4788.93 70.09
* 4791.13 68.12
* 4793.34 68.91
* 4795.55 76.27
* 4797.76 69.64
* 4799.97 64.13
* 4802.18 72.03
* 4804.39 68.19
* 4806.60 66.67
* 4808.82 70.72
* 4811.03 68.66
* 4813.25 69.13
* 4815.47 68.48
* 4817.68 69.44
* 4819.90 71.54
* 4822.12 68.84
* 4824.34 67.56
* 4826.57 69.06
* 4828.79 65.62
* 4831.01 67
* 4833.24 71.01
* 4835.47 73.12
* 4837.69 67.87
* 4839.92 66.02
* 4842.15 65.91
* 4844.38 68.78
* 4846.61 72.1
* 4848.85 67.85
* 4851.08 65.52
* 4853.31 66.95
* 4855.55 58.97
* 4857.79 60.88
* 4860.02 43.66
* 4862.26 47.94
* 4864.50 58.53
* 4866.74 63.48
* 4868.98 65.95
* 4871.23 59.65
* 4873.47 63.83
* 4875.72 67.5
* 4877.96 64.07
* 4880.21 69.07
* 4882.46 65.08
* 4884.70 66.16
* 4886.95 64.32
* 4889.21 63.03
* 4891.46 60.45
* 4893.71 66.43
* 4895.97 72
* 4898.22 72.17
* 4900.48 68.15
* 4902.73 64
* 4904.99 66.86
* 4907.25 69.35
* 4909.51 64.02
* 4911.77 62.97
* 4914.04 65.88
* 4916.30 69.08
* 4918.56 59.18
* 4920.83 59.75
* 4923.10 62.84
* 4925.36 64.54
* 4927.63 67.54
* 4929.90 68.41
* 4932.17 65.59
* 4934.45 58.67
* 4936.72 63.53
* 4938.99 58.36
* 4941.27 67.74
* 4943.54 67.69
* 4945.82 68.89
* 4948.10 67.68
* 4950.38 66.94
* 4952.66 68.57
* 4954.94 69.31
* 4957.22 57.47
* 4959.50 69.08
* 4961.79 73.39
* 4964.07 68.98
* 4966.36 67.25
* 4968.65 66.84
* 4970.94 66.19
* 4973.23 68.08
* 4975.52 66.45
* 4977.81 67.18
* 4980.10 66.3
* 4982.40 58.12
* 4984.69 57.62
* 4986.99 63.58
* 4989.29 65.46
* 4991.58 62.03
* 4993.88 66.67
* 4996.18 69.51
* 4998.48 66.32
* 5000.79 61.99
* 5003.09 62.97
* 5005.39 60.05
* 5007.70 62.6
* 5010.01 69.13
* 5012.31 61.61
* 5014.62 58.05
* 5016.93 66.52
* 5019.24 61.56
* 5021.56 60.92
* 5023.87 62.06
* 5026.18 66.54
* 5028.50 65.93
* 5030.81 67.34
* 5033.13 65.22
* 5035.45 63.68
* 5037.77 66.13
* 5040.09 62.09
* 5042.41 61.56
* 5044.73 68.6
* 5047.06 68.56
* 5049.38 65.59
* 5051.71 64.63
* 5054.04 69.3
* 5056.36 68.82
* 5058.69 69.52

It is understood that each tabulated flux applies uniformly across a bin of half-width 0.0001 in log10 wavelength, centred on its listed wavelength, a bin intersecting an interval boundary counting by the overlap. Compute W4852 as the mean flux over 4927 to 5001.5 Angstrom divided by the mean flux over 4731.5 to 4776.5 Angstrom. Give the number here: 0.94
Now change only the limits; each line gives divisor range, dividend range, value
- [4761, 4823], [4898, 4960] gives 0.94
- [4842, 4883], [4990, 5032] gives 1.02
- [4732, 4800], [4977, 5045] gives 0.92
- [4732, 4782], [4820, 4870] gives 0.93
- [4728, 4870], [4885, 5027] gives 0.96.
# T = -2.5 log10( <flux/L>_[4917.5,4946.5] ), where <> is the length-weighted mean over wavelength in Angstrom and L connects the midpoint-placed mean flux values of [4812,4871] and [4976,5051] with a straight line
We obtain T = 0.01 mag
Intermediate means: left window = 65.3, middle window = 64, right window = 64.1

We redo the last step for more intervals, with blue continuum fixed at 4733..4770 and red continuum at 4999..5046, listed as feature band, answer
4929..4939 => 0.041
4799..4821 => -0.007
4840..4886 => 0.069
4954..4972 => -0.036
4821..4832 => 0.008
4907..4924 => 0.038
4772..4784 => -0.009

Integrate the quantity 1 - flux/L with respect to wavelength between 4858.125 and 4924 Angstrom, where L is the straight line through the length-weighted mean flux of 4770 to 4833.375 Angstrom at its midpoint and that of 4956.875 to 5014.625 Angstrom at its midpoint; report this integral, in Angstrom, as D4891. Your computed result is 3.4 Angstrom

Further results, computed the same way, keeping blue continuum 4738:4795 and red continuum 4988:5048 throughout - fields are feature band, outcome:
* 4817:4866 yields 2.1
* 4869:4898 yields 0.8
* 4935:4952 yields 0.1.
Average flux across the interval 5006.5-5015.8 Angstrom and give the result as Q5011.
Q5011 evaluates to 62.8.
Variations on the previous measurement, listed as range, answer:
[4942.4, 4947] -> 68.3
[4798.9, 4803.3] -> 68.2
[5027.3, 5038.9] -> 65.6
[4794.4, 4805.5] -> 70.1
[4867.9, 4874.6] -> 63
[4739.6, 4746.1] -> 70.3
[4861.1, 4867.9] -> 56.6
